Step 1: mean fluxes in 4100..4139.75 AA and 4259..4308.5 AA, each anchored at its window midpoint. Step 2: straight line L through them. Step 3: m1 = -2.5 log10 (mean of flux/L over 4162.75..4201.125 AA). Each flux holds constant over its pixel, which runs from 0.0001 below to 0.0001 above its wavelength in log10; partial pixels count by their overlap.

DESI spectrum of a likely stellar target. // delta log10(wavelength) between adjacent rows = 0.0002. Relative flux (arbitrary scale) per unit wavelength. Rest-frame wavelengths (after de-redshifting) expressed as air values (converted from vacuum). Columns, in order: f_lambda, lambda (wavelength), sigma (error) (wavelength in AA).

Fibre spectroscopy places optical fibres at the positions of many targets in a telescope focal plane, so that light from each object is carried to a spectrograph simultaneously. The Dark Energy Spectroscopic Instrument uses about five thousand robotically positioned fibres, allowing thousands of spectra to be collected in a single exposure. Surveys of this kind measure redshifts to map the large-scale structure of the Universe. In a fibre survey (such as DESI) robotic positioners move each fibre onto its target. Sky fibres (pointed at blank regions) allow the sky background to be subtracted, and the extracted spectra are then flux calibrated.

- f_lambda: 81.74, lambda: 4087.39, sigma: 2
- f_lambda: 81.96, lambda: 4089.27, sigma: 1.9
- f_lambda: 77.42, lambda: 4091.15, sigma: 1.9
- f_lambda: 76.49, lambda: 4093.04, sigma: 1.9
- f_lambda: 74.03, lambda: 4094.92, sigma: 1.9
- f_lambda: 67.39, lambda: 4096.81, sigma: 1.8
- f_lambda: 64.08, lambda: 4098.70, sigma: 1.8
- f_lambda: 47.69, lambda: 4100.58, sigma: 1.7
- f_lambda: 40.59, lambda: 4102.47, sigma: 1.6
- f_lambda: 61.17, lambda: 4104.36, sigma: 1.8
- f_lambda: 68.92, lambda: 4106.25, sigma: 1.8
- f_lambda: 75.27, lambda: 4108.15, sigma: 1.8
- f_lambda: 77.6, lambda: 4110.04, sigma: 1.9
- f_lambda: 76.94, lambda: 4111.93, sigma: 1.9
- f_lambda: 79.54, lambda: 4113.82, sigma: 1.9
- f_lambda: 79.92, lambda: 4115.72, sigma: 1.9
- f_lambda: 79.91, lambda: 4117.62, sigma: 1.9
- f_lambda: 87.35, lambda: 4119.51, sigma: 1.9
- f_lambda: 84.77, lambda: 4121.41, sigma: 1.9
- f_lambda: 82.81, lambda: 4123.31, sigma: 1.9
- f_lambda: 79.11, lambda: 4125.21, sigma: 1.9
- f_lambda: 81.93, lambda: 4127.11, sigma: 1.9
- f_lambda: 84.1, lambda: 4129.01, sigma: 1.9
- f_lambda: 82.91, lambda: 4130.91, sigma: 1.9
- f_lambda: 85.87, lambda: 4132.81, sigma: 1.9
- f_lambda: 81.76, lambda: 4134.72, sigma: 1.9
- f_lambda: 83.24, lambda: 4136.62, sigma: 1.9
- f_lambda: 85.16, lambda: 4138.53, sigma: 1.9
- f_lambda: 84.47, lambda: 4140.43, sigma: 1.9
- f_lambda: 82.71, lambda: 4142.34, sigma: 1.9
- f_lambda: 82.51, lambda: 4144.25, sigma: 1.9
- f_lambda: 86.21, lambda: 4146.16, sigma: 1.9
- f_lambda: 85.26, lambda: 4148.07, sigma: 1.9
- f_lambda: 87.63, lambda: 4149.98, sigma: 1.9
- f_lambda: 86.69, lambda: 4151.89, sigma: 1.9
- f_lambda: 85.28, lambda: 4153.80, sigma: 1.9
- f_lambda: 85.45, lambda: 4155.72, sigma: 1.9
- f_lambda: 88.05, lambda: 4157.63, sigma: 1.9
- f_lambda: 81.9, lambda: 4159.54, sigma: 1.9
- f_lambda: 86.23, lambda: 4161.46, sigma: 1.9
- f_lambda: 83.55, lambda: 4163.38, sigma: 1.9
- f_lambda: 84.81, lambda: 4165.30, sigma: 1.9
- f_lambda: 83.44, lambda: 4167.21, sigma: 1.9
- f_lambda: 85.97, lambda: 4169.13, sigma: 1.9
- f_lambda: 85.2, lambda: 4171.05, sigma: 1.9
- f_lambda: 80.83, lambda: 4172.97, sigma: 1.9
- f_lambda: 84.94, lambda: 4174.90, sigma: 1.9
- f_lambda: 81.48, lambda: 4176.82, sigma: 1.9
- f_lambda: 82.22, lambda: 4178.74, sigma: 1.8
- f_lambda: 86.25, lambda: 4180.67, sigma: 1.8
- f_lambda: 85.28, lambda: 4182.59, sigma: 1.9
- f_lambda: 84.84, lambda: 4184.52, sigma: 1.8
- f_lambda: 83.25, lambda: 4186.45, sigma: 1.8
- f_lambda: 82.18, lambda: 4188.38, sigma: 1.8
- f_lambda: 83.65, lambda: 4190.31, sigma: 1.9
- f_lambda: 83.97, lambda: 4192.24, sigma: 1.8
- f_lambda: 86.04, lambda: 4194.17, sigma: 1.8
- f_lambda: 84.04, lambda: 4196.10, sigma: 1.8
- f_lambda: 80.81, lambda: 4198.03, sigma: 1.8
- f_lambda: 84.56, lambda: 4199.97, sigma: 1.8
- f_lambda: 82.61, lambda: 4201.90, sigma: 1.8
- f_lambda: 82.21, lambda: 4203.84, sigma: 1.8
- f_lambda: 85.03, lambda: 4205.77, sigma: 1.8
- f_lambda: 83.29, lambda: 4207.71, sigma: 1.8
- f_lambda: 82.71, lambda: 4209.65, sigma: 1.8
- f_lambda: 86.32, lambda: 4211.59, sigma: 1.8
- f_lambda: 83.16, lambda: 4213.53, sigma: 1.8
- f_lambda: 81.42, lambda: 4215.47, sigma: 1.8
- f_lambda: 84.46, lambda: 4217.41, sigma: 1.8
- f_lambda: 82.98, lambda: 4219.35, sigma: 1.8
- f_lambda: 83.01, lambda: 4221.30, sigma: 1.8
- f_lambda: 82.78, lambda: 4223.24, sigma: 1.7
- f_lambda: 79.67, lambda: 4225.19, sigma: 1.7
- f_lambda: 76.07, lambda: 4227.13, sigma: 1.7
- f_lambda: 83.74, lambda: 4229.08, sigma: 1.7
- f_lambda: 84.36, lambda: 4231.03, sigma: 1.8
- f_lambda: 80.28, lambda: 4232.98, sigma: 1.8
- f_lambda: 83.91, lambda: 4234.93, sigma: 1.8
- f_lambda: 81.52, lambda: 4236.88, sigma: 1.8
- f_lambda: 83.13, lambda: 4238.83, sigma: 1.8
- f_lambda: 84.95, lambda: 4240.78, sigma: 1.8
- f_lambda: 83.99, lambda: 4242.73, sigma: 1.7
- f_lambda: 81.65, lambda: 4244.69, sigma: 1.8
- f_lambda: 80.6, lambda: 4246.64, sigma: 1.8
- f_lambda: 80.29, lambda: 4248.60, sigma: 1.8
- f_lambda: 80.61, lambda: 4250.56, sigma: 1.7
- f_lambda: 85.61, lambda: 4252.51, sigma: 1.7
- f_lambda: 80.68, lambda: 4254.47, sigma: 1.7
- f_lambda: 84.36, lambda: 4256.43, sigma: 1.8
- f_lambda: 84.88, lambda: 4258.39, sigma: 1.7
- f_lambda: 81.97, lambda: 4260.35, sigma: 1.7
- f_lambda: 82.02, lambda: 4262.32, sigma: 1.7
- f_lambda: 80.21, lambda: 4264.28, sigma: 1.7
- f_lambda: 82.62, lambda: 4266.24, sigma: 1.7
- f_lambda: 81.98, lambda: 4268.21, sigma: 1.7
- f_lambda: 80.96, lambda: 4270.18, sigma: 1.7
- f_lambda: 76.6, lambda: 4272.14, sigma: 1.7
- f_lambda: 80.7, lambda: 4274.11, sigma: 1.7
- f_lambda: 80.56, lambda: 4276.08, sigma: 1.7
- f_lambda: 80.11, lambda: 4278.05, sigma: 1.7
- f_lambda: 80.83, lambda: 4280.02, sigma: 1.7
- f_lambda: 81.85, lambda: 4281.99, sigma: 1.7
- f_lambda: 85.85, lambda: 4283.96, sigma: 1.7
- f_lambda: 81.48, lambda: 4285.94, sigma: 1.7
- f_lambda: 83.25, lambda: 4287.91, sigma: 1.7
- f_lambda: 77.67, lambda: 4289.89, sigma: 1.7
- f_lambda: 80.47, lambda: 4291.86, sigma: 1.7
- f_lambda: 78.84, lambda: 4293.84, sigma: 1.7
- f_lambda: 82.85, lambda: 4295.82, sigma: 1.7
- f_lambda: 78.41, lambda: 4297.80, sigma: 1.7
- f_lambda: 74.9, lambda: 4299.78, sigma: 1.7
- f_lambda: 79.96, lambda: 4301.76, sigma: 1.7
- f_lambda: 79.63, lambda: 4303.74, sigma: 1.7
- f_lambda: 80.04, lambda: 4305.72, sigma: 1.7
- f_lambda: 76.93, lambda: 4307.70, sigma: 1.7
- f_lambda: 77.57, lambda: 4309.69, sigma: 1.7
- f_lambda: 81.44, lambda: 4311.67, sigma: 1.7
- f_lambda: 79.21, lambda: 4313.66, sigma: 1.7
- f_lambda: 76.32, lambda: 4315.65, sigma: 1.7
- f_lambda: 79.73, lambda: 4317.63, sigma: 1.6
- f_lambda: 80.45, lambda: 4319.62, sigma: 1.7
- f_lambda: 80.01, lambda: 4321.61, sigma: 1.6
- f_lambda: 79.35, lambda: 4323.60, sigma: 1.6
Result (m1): -0.08 mag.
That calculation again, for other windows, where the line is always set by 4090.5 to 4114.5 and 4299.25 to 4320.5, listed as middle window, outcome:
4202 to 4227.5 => -0.12 mag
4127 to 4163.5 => -0.20 mag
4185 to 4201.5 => -0.15 mag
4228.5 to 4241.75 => -0.11 mag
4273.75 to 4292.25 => -0.05 mag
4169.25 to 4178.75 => -0.16 mag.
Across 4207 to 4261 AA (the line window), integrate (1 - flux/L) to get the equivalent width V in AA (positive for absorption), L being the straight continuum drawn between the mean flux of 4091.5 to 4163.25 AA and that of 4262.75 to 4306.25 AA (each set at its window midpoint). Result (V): -1.8 AA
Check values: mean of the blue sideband 78.7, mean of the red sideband 80.5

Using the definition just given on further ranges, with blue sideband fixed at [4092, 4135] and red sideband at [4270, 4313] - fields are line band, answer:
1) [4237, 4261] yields -1.20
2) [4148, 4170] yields -2.69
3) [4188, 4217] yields -2.31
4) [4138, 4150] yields -1.43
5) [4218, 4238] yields -0.97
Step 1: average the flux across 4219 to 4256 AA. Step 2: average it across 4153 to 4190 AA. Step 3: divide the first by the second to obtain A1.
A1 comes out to 1.0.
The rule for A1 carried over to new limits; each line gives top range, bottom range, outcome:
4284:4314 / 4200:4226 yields 0.96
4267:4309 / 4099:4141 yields 1.05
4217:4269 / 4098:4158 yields 1.04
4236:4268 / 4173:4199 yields 0.99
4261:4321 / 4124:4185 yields 0.95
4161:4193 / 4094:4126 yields 1.16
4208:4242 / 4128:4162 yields 0.98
